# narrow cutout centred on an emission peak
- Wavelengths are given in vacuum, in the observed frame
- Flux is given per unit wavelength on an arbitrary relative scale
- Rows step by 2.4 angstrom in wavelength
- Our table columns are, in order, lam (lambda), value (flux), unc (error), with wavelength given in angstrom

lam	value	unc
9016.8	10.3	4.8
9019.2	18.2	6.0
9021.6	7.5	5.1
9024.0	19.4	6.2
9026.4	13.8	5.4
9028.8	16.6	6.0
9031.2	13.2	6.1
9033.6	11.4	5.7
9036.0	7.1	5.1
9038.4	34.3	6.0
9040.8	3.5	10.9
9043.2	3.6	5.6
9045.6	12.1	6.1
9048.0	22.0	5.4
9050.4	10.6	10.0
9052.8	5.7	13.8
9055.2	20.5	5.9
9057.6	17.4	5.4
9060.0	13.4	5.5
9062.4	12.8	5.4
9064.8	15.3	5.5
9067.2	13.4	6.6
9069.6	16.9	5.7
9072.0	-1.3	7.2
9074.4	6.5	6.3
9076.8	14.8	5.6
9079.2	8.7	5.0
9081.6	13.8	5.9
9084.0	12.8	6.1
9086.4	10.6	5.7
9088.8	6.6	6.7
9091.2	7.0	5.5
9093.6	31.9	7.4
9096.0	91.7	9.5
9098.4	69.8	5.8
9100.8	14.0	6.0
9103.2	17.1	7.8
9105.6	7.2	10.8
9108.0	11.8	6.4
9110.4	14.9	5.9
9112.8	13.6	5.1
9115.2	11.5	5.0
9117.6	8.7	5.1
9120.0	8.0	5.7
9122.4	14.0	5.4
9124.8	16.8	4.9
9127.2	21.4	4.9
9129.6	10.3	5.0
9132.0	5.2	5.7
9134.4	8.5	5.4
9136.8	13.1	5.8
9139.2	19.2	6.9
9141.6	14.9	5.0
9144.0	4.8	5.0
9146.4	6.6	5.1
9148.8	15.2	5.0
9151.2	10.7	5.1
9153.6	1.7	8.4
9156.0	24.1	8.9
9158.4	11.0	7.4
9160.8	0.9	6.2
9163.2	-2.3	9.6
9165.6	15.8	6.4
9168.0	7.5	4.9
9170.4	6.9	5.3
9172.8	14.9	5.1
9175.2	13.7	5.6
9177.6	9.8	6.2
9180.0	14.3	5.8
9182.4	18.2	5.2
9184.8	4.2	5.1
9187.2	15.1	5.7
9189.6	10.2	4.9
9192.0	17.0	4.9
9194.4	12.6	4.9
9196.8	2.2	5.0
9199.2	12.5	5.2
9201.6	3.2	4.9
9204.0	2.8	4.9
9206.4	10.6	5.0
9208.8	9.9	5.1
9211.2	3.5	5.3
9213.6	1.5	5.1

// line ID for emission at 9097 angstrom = H-alpha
